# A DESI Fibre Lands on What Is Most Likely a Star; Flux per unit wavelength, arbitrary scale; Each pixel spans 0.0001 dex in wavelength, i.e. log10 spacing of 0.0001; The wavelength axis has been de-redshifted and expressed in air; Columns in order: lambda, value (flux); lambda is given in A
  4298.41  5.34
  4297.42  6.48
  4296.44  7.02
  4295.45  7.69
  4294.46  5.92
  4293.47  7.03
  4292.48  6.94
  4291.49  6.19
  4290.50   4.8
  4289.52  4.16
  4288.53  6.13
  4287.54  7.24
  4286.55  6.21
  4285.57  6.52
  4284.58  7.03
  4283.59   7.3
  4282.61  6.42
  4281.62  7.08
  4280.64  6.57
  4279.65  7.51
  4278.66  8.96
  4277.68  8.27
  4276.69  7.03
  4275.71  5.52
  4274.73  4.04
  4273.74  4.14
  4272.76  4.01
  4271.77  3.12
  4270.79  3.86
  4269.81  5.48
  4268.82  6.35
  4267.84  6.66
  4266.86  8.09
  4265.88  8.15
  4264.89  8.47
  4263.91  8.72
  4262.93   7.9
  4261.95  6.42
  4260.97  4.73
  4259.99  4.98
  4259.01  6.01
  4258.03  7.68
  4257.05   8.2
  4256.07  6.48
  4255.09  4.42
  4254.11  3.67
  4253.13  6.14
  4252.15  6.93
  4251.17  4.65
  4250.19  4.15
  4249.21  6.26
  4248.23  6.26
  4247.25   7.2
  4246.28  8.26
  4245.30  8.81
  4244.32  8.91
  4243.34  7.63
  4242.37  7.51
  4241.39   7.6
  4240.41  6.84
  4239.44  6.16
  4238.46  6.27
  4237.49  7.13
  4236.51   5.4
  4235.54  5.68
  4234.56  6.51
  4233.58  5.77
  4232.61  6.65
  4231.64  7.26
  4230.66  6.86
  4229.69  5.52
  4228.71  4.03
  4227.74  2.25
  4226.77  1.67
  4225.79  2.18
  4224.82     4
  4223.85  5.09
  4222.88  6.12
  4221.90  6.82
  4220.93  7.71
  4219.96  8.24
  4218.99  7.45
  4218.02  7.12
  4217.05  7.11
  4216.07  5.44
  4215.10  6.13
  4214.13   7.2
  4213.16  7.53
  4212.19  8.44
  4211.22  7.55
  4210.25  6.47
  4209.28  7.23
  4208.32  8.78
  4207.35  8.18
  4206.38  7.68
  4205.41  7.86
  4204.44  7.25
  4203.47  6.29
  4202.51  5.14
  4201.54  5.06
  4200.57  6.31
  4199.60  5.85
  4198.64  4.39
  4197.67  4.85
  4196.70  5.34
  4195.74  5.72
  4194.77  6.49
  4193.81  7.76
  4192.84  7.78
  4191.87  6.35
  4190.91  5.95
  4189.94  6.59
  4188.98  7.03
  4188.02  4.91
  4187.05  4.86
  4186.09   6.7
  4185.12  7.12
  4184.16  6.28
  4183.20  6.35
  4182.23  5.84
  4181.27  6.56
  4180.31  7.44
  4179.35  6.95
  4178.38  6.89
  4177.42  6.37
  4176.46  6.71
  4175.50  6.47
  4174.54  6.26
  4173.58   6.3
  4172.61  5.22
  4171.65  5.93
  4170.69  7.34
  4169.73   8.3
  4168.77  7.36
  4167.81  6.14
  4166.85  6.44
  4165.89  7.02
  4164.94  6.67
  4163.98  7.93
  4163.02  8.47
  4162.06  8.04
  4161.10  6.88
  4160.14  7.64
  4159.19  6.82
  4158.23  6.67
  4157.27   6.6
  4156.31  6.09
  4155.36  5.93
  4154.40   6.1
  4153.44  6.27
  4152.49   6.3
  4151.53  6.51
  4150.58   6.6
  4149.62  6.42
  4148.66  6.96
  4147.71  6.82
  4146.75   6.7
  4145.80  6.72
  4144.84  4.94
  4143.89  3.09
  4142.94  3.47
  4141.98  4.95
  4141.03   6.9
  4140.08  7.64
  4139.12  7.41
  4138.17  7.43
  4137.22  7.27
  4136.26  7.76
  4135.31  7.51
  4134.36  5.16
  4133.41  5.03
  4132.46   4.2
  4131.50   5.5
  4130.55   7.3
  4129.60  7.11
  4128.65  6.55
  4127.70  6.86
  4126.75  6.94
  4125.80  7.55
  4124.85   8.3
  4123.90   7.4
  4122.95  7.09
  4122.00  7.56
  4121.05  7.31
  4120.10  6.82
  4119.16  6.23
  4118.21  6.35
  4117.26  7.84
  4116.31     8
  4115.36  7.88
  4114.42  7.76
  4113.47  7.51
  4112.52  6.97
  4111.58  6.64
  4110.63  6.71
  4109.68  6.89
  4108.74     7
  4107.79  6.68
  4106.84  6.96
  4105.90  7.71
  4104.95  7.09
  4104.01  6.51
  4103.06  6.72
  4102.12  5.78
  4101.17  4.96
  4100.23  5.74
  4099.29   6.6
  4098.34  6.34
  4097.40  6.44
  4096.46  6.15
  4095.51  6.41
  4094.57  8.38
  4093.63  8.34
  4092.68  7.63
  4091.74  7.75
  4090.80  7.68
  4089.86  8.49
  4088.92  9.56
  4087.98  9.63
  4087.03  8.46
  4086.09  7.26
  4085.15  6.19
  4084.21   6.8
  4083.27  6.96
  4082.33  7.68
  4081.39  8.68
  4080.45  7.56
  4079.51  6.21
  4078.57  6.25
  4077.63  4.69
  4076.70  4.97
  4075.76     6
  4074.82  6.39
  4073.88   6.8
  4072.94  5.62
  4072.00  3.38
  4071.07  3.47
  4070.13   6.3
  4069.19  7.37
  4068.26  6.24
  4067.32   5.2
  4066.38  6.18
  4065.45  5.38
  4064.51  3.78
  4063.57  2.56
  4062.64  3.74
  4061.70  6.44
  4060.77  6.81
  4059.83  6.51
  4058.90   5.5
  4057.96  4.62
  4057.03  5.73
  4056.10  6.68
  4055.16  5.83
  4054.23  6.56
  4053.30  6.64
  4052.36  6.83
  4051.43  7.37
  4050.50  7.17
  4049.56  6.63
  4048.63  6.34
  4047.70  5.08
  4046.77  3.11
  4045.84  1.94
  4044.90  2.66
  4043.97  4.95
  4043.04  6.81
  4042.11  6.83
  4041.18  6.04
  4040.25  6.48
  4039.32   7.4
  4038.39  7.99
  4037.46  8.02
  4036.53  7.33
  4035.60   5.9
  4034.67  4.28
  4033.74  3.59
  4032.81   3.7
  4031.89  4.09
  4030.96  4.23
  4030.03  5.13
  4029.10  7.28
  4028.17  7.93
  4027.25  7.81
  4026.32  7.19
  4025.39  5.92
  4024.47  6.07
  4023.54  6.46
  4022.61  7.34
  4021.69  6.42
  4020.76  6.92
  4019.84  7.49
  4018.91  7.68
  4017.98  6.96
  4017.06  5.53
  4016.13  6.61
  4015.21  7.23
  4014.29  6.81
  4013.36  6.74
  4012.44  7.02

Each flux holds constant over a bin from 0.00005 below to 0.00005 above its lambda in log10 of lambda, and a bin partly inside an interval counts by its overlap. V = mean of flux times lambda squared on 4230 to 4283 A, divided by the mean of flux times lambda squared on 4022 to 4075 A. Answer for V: 1.24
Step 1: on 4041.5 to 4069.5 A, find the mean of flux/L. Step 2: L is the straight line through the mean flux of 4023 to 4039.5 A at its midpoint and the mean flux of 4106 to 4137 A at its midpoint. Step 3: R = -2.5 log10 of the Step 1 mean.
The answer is 0.138 mag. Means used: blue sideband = 6.11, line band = 5.58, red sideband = 6.93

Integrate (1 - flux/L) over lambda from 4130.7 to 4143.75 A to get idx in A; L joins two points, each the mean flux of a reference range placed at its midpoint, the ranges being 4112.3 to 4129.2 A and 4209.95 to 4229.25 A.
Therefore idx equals 1.7 A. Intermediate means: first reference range 7.28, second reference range 5.92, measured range 6.12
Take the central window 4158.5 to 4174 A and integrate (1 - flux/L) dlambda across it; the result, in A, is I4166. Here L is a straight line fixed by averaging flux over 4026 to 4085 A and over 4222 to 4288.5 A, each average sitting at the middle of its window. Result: -2.51 A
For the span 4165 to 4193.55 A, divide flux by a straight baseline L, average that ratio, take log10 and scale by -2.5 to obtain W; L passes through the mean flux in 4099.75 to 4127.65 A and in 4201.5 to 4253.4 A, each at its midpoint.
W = 0.024 mag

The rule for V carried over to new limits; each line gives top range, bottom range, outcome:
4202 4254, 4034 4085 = 1.19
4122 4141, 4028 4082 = 1.24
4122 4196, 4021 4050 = 1.20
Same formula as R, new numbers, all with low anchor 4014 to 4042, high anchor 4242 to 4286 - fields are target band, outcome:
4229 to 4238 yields 0.039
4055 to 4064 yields 0.178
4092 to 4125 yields -0.089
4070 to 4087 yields 0.031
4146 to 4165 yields -0.061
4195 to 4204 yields 0.181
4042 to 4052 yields 0.202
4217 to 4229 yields 0.212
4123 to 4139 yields -0.053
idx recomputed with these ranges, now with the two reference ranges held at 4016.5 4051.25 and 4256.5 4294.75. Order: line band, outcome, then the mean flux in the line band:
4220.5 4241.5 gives 2.5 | 5.57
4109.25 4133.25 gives -3.2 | 6.98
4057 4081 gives 2.2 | 5.53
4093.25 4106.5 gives -1.1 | 6.65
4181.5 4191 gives 0.1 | 6.18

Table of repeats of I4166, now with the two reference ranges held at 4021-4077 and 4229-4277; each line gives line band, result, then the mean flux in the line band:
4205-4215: -2.29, 7.63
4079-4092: -4.18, 7.77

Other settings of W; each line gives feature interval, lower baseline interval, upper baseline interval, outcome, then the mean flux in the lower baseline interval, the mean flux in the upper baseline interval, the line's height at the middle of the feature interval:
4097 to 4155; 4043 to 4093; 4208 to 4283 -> -0.07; 6.12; 6.36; 6.2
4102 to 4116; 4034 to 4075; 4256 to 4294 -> -0.19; 5.73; 6.42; 5.9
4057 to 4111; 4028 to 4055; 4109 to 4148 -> -0.04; 5.78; 6.68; 6.22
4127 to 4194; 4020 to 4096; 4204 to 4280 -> -0.03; 6.24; 6.42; 6.34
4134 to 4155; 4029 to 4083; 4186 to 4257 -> -0.05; 5.74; 6.31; 6.04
